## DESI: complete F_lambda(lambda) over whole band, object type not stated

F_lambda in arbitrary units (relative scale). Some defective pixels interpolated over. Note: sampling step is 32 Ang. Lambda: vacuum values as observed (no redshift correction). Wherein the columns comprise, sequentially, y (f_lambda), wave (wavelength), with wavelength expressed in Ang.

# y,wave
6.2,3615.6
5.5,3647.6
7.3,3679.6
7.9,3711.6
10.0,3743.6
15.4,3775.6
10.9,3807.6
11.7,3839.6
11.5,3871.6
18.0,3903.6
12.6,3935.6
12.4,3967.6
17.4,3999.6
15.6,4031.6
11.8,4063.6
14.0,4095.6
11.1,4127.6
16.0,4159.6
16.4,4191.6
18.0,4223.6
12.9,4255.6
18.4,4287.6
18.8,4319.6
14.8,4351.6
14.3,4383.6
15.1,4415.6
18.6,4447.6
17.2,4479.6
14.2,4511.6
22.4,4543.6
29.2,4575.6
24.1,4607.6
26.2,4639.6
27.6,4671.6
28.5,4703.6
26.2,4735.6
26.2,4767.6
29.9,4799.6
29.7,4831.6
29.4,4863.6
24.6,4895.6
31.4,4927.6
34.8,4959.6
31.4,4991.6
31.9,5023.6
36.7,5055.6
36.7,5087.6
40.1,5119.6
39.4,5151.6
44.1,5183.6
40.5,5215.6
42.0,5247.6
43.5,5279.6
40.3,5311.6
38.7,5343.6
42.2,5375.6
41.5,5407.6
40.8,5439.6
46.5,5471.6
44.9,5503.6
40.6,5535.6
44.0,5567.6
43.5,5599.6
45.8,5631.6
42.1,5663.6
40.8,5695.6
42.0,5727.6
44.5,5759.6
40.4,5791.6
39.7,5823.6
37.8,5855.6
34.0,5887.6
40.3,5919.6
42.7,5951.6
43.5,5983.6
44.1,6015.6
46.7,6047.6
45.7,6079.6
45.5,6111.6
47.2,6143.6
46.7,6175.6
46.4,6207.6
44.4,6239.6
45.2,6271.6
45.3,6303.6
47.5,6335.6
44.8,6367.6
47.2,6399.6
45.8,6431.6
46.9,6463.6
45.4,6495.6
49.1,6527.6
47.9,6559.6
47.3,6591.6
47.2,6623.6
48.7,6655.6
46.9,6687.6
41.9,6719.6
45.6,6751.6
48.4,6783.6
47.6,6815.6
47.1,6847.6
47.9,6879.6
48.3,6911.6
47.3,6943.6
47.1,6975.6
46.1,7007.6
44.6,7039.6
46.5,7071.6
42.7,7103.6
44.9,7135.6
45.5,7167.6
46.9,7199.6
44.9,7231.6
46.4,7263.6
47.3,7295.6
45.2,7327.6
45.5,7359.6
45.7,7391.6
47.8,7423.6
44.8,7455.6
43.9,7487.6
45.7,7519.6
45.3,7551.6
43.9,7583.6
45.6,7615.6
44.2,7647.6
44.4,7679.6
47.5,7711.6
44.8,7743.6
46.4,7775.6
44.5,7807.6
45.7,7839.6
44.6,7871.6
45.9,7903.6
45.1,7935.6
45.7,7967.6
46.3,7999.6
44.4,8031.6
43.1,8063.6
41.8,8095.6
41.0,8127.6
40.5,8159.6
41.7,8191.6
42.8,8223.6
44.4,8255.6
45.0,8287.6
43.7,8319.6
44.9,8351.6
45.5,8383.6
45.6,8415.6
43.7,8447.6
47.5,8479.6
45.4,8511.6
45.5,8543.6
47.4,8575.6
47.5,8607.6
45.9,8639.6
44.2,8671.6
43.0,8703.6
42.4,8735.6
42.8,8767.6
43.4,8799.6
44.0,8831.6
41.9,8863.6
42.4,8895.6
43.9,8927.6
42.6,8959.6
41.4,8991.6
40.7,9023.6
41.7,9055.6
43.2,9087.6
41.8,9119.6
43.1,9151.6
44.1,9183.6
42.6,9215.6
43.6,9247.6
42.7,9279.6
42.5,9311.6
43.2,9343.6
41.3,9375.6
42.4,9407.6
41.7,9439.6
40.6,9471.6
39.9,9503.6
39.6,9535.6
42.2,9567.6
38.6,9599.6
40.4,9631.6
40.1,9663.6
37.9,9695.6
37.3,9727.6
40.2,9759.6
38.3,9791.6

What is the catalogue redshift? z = 0.139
